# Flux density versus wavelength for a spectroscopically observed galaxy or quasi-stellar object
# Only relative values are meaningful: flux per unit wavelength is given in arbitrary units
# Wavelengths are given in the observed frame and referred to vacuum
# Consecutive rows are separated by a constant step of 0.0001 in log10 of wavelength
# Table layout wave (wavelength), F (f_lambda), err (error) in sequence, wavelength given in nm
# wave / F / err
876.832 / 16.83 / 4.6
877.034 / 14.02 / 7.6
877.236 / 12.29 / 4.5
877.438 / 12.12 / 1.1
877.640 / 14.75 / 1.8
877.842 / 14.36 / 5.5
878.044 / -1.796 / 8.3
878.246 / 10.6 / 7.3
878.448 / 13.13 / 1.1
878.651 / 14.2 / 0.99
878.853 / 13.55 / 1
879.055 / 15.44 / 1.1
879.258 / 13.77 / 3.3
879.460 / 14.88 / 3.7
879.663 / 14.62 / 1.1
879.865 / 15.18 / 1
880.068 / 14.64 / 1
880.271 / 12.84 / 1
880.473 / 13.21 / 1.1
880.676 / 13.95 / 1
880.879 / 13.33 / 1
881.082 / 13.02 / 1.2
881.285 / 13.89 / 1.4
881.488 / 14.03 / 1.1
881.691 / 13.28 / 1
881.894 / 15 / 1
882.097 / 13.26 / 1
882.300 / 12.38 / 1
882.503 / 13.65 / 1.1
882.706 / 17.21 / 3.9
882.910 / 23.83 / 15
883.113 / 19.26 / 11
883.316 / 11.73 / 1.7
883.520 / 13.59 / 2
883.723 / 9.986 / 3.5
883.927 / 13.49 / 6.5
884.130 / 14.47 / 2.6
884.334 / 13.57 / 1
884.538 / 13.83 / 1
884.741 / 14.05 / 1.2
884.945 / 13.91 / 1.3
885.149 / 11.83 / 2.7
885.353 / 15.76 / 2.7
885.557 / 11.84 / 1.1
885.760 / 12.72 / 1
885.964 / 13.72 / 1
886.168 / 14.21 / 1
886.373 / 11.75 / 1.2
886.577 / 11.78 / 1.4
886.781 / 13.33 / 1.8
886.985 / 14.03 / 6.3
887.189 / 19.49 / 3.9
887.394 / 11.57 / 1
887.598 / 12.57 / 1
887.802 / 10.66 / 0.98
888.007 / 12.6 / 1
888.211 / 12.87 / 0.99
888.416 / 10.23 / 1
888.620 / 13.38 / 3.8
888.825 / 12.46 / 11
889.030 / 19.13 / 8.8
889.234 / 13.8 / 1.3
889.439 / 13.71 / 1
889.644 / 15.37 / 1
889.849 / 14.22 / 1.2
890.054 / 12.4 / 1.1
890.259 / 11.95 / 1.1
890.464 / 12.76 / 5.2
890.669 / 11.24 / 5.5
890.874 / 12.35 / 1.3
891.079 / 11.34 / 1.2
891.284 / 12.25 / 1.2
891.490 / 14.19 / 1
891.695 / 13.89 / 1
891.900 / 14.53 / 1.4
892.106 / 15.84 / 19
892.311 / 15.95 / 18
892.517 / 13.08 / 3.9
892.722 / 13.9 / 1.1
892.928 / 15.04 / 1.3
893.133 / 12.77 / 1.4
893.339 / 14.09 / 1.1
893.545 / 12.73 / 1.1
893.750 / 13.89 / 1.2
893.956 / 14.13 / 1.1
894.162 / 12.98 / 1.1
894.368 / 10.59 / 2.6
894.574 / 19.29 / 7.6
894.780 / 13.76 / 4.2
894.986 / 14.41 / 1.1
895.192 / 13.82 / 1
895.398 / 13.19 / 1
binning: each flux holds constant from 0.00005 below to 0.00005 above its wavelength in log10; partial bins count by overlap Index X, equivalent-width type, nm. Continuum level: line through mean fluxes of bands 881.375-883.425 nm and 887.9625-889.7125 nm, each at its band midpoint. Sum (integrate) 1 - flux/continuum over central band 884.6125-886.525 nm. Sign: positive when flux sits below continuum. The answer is 0.168 nm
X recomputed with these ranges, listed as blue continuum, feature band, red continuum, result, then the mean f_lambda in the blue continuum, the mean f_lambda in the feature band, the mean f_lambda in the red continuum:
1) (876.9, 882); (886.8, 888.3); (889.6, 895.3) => 0.01 nm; 13.2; 13.4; 13.7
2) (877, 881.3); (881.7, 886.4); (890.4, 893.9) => -0.35 nm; 13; 14.2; 13.5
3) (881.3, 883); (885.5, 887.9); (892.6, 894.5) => 0.22 nm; 15.2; 13.2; 13.4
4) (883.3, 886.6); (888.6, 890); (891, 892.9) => -0.10 nm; 13.1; 14.6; 14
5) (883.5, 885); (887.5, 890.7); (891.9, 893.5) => 0.18 nm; 13.3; 13.1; 14.3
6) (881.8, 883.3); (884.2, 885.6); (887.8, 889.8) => 0.14 nm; 16.1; 13.6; 13.6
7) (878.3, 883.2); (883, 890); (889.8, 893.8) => 0.20 nm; 14.6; 13.6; 13.4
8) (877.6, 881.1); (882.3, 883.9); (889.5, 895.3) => -0.26 nm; 13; 15.3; 13.7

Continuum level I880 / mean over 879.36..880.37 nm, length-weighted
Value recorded 14.4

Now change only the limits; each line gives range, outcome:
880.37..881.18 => 13.4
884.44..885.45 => 13.9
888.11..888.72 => 12.2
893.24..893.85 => 13.6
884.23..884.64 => 13.7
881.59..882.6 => 13.5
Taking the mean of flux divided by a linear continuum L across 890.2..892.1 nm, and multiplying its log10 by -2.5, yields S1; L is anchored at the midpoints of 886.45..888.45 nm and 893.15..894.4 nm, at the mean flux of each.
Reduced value 0.017 mag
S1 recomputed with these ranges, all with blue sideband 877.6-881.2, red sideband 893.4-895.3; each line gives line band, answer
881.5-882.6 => -0.03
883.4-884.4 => 0.02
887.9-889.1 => 0.02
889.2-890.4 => 0.01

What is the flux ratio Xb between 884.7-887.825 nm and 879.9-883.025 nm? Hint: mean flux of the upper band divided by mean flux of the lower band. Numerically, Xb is 0.92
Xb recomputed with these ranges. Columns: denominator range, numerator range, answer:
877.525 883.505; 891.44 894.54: 1.01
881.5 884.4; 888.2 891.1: 0.90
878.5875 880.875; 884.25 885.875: 0.95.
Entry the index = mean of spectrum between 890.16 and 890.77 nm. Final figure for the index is 12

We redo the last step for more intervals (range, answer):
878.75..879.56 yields 14.4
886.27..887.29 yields 14.1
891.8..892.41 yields 15.4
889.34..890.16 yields 13.9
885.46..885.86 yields 12.3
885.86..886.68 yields 12.9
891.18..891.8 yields 13.4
